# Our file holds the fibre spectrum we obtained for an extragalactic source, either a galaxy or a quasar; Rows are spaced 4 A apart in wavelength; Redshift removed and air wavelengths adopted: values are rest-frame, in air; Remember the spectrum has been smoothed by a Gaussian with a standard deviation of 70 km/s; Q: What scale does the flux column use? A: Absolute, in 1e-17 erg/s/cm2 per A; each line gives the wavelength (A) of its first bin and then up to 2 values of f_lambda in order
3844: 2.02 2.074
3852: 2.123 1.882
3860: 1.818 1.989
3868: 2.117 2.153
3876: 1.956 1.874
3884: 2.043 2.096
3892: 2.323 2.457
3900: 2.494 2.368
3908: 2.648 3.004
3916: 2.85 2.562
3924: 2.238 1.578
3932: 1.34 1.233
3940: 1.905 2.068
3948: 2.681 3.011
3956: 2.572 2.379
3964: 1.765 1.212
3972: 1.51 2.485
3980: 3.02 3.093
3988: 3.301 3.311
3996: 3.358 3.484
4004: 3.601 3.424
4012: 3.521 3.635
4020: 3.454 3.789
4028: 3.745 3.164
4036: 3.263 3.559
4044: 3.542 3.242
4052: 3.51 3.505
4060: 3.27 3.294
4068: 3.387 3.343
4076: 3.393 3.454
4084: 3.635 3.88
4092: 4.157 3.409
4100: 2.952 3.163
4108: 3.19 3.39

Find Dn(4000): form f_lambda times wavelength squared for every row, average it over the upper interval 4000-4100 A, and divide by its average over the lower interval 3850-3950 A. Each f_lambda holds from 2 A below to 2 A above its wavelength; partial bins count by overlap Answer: 1.75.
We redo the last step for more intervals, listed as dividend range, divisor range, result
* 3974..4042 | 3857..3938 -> 1.65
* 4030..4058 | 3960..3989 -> 1.52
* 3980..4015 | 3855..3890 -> 1.80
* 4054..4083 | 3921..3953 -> 1.81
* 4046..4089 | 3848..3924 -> 1.67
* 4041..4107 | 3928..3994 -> 1.59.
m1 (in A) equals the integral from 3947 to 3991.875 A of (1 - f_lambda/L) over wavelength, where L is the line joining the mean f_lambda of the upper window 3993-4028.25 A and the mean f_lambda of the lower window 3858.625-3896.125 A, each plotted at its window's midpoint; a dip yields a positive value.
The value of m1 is 8.73 A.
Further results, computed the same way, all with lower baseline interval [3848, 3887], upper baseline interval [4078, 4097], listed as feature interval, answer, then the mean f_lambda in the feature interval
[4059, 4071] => 0.8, 3.32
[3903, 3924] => -2.7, 2.66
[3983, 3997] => -1.5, 3.27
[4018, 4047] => -1.8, 3.49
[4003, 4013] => -1.3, 3.51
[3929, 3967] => 8.2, 2.07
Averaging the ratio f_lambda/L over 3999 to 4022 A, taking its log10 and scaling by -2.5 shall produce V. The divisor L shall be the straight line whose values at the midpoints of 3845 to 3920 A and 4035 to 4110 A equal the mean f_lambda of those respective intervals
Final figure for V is -0.16 mag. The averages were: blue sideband 2.24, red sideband 3.43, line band 3.52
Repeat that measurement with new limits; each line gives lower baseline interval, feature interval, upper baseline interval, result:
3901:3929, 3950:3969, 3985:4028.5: 0.305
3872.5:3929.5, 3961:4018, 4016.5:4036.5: 0.104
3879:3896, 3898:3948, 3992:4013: 0.140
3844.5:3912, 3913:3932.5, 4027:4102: 0.116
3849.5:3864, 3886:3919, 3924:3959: -0.247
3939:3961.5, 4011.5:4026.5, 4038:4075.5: -0.177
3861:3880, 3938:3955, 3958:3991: -0.066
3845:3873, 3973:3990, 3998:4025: 0.129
